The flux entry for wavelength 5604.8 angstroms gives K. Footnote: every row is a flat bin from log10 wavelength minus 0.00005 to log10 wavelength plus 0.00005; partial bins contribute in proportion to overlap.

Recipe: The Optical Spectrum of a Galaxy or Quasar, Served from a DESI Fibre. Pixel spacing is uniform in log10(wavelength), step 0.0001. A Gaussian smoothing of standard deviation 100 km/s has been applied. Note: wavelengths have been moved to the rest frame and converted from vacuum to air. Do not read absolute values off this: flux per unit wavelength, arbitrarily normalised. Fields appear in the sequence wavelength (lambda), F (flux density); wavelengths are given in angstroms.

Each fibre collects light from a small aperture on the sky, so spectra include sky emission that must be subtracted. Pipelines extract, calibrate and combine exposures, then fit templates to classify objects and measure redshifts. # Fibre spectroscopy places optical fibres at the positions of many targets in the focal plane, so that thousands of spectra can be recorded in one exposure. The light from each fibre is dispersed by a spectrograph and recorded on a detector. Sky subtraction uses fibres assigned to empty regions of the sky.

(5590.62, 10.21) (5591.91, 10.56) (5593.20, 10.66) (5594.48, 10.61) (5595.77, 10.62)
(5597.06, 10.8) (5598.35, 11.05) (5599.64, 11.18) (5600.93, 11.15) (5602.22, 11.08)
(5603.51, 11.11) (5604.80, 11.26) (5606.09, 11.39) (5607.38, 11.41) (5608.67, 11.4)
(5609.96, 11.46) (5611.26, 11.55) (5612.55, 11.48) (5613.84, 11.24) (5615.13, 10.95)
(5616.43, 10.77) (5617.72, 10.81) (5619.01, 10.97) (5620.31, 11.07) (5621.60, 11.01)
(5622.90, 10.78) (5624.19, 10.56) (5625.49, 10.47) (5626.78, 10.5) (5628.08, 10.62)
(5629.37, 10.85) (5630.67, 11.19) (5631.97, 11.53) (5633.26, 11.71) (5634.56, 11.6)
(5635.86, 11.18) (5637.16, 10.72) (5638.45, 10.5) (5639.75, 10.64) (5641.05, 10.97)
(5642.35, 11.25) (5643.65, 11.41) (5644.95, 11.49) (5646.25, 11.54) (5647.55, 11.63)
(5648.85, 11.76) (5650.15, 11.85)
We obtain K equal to 11.26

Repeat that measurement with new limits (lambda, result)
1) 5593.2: 10.66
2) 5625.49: 10.47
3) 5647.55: 11.63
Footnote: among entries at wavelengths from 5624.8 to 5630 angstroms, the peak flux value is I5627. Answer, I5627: 10.85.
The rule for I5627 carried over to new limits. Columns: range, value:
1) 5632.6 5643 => 11.71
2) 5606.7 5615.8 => 11.55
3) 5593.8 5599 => 11.05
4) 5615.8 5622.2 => 11.07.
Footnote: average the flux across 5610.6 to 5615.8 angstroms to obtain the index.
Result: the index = 11.3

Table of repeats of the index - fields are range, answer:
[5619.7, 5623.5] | 11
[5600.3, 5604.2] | 11.1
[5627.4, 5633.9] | 11.2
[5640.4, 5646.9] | 11.3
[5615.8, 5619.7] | 10.9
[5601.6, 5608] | 11.3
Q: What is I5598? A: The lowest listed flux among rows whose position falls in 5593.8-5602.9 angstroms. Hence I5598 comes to 10.61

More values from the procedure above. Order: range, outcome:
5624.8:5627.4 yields 10.47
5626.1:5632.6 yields 10.5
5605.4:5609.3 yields 11.39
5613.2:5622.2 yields 10.77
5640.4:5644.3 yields 10.97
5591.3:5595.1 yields 10.56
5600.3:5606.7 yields 11.08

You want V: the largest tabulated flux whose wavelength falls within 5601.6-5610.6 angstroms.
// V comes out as 11.46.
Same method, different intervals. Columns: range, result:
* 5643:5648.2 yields 11.63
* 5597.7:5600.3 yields 11.18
